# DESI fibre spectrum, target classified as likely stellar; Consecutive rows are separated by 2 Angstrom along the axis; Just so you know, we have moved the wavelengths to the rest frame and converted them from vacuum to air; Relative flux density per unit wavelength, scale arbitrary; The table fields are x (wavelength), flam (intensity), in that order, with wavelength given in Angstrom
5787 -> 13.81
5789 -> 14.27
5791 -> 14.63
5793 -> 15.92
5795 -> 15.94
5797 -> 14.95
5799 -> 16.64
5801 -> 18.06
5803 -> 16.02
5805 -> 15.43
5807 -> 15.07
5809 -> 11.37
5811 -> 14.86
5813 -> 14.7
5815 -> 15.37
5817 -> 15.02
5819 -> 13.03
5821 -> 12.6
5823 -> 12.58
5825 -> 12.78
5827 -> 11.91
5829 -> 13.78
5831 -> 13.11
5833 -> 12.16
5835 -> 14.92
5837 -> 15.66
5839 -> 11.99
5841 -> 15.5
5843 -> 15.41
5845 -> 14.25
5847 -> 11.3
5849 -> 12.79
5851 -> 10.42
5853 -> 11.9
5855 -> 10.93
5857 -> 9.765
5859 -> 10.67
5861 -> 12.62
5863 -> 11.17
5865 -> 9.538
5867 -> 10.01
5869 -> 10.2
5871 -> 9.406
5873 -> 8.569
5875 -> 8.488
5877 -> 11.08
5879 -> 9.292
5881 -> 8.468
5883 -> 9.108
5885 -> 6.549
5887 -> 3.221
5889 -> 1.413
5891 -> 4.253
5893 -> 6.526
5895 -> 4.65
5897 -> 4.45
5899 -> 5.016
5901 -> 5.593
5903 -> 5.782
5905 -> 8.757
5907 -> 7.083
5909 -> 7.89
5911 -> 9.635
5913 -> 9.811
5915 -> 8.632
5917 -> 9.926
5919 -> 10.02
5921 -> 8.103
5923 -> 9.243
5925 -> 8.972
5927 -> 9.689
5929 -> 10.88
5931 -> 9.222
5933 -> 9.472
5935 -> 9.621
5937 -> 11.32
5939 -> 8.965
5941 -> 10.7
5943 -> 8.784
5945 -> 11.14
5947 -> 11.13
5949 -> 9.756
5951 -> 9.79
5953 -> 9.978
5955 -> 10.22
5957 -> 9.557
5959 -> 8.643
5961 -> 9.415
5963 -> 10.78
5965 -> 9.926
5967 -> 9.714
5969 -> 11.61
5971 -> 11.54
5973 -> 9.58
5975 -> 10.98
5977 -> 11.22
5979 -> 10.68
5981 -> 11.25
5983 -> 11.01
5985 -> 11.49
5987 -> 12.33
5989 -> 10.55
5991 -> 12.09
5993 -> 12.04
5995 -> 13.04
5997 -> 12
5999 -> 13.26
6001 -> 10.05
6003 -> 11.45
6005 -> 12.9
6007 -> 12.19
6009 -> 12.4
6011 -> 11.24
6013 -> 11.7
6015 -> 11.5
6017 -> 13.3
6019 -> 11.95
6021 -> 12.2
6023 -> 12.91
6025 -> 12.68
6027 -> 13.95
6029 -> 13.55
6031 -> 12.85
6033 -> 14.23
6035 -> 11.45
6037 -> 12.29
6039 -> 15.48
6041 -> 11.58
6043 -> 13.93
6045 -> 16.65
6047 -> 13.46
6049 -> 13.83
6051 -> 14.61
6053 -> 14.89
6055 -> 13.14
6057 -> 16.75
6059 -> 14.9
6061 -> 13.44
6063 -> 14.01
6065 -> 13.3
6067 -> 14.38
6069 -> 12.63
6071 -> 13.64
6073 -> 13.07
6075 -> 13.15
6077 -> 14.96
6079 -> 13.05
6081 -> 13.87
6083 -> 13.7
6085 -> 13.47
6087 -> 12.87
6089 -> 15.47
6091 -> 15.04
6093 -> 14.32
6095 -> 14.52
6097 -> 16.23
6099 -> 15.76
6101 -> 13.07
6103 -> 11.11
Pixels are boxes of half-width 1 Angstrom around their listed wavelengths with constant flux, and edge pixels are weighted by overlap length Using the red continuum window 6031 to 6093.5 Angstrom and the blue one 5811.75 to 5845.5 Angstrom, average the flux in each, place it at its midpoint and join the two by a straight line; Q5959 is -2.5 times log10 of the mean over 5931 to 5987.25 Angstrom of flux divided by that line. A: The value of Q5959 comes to 0.32 mag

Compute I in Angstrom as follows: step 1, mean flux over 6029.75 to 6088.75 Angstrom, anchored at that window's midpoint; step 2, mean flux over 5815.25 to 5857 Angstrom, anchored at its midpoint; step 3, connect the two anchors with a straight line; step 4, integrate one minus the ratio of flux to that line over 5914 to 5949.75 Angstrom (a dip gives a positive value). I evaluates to 9.7 Angstrom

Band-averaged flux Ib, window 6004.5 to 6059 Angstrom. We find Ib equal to 13.3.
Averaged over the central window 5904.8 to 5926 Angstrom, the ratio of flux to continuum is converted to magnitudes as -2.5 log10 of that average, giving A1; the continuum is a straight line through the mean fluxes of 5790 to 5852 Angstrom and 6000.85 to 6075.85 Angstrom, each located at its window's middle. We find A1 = 0.47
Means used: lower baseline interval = 14.1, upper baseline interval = 13.2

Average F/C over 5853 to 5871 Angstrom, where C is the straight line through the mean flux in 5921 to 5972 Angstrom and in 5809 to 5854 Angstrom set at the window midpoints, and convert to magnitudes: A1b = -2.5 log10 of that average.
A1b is 0.18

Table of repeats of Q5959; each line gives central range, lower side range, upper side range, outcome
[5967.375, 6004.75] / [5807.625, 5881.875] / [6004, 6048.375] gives 0.12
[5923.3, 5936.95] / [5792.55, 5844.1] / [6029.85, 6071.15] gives 0.41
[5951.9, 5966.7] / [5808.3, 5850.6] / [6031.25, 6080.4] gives 0.37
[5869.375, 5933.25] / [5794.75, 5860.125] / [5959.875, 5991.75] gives 0.49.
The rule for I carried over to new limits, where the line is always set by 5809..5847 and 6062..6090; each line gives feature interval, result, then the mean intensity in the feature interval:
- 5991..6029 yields 3.9 Angstrom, 12.3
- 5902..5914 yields 4.9 Angstrom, 8.16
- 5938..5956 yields 4.8 Angstrom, 10.1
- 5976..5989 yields 2.3 Angstrom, 11.3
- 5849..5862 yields 2.4 Angstrom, 11.2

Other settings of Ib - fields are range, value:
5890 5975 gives 8.97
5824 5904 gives 9.87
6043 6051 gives 14.6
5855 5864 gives 11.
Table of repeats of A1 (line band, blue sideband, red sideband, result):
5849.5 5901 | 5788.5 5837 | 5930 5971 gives 0.448 mag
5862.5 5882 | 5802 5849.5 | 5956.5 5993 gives 0.320 mag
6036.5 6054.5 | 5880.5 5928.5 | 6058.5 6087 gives -0.123 mag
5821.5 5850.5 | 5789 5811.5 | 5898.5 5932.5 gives -0.015 mag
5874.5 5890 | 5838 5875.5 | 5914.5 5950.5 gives 0.451 mag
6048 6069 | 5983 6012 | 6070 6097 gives -0.066 mag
